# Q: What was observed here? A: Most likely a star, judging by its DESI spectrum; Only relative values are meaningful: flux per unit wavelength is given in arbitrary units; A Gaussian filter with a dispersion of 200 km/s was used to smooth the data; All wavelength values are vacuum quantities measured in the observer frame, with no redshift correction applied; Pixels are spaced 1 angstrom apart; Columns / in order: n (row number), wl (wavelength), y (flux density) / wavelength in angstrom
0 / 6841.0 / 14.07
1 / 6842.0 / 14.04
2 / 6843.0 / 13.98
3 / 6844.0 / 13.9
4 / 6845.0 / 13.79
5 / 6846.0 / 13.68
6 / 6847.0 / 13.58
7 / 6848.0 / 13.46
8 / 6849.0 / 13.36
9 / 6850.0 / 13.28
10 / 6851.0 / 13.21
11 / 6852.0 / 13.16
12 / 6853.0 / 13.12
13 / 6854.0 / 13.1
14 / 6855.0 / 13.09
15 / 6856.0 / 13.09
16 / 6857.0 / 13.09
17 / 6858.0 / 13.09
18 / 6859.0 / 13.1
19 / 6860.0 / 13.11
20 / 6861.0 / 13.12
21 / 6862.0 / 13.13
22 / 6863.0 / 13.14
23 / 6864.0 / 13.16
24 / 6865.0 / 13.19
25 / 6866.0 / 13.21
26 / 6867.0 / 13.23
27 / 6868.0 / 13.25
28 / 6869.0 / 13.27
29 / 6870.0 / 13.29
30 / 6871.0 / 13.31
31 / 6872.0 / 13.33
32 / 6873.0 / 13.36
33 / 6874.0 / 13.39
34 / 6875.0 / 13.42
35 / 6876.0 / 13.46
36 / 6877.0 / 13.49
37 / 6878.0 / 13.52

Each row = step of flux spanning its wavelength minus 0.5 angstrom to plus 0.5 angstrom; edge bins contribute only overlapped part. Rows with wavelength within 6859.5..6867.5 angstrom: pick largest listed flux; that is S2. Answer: 13.23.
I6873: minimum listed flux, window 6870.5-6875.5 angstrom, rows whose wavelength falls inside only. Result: 13.31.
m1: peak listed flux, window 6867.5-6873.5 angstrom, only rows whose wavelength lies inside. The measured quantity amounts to 13.36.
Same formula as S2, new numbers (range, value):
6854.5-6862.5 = 13.13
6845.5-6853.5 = 13.68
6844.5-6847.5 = 13.79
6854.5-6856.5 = 13.09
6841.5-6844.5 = 14.04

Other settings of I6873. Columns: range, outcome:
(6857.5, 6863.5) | 13.09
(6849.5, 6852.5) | 13.16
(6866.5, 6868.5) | 13.23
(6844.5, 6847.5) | 13.58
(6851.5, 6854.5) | 13.1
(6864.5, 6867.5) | 13.19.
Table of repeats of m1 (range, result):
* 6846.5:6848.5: 13.58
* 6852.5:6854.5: 13.12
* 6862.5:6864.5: 13.16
